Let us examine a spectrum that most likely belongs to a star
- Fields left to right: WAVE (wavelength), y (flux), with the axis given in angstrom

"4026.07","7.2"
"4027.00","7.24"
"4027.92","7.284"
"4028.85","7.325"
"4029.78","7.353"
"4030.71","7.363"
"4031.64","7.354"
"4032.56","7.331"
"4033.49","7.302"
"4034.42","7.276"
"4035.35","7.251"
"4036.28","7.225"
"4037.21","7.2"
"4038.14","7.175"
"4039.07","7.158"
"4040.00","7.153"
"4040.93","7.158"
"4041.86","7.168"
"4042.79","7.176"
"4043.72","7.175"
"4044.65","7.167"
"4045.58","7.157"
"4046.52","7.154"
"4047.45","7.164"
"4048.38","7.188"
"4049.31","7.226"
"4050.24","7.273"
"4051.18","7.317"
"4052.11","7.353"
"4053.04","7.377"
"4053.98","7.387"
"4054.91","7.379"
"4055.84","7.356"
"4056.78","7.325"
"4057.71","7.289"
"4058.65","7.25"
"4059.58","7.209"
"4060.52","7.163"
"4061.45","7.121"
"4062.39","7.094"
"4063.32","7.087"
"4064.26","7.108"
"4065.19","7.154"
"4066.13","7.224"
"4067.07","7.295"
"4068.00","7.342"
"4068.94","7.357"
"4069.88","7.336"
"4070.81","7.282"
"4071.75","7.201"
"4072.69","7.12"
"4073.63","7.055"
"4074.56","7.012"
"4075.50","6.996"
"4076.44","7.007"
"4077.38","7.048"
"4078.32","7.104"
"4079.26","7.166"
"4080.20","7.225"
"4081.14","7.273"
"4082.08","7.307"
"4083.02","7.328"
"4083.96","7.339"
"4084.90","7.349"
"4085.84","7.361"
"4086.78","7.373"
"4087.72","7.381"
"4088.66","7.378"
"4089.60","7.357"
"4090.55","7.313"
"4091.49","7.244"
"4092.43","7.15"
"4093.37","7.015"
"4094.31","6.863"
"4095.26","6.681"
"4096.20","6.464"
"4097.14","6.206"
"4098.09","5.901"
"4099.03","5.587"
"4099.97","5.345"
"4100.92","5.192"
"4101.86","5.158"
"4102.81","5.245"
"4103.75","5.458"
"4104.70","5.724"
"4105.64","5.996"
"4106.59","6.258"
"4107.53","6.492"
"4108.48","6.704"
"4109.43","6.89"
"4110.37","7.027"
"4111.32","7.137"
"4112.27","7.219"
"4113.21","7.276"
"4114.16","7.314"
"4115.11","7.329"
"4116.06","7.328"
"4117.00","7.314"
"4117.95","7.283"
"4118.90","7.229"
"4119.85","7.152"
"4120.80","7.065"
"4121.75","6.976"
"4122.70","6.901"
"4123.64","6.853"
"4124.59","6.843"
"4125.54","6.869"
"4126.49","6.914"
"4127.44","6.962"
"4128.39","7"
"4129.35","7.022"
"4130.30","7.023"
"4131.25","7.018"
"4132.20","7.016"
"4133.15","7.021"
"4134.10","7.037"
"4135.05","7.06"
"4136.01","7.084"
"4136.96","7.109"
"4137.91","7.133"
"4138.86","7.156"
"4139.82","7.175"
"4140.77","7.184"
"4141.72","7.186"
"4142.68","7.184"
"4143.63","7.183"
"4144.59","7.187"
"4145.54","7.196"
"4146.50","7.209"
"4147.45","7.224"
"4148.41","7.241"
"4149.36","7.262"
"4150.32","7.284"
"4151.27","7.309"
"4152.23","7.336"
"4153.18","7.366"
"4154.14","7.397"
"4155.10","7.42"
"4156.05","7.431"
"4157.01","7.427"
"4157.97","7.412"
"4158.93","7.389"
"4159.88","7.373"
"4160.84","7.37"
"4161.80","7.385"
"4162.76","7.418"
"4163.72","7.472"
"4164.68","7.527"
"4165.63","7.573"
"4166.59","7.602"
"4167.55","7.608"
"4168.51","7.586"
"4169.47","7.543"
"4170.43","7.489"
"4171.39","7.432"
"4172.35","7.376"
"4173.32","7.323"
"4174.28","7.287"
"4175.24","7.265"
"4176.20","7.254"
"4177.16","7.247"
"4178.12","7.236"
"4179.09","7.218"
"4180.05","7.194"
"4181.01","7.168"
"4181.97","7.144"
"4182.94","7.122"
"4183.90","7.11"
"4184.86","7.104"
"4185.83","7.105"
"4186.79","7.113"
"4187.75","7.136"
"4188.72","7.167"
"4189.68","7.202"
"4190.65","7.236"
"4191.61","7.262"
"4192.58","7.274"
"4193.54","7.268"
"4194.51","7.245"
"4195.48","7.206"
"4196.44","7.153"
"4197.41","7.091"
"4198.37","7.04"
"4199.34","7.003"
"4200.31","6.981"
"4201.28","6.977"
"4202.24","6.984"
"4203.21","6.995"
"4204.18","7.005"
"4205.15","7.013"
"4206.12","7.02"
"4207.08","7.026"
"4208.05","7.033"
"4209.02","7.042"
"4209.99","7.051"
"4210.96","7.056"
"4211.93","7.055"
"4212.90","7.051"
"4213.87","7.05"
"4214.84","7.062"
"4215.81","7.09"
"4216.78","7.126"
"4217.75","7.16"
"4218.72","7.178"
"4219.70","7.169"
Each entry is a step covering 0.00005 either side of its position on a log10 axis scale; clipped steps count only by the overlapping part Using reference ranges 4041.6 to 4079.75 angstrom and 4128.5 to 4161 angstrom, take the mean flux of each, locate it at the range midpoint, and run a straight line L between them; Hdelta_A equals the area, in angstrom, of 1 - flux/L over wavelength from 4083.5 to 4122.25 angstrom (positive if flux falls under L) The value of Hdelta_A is 2.6 angstrom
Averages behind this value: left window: 7.2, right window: 7.21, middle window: 6.73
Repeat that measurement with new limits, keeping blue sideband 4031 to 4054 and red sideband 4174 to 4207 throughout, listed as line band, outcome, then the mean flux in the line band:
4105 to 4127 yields 0.7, 6.96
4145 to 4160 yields -0.3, 7.33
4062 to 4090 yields 0.0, 7.22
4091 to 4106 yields 2.3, 6.08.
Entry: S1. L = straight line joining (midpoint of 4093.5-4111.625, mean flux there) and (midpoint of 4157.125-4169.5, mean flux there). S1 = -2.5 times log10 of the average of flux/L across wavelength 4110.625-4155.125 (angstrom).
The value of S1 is -0.05 mag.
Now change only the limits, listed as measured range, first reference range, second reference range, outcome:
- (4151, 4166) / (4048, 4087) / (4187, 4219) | -0.04 mag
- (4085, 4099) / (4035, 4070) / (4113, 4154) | 0.04 mag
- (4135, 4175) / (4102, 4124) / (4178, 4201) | -0.05 mag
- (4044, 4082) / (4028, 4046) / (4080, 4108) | -0.04 mag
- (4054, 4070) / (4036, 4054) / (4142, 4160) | 0.00 mag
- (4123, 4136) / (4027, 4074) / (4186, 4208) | 0.03 mag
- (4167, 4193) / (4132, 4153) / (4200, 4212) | -0.03 mag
